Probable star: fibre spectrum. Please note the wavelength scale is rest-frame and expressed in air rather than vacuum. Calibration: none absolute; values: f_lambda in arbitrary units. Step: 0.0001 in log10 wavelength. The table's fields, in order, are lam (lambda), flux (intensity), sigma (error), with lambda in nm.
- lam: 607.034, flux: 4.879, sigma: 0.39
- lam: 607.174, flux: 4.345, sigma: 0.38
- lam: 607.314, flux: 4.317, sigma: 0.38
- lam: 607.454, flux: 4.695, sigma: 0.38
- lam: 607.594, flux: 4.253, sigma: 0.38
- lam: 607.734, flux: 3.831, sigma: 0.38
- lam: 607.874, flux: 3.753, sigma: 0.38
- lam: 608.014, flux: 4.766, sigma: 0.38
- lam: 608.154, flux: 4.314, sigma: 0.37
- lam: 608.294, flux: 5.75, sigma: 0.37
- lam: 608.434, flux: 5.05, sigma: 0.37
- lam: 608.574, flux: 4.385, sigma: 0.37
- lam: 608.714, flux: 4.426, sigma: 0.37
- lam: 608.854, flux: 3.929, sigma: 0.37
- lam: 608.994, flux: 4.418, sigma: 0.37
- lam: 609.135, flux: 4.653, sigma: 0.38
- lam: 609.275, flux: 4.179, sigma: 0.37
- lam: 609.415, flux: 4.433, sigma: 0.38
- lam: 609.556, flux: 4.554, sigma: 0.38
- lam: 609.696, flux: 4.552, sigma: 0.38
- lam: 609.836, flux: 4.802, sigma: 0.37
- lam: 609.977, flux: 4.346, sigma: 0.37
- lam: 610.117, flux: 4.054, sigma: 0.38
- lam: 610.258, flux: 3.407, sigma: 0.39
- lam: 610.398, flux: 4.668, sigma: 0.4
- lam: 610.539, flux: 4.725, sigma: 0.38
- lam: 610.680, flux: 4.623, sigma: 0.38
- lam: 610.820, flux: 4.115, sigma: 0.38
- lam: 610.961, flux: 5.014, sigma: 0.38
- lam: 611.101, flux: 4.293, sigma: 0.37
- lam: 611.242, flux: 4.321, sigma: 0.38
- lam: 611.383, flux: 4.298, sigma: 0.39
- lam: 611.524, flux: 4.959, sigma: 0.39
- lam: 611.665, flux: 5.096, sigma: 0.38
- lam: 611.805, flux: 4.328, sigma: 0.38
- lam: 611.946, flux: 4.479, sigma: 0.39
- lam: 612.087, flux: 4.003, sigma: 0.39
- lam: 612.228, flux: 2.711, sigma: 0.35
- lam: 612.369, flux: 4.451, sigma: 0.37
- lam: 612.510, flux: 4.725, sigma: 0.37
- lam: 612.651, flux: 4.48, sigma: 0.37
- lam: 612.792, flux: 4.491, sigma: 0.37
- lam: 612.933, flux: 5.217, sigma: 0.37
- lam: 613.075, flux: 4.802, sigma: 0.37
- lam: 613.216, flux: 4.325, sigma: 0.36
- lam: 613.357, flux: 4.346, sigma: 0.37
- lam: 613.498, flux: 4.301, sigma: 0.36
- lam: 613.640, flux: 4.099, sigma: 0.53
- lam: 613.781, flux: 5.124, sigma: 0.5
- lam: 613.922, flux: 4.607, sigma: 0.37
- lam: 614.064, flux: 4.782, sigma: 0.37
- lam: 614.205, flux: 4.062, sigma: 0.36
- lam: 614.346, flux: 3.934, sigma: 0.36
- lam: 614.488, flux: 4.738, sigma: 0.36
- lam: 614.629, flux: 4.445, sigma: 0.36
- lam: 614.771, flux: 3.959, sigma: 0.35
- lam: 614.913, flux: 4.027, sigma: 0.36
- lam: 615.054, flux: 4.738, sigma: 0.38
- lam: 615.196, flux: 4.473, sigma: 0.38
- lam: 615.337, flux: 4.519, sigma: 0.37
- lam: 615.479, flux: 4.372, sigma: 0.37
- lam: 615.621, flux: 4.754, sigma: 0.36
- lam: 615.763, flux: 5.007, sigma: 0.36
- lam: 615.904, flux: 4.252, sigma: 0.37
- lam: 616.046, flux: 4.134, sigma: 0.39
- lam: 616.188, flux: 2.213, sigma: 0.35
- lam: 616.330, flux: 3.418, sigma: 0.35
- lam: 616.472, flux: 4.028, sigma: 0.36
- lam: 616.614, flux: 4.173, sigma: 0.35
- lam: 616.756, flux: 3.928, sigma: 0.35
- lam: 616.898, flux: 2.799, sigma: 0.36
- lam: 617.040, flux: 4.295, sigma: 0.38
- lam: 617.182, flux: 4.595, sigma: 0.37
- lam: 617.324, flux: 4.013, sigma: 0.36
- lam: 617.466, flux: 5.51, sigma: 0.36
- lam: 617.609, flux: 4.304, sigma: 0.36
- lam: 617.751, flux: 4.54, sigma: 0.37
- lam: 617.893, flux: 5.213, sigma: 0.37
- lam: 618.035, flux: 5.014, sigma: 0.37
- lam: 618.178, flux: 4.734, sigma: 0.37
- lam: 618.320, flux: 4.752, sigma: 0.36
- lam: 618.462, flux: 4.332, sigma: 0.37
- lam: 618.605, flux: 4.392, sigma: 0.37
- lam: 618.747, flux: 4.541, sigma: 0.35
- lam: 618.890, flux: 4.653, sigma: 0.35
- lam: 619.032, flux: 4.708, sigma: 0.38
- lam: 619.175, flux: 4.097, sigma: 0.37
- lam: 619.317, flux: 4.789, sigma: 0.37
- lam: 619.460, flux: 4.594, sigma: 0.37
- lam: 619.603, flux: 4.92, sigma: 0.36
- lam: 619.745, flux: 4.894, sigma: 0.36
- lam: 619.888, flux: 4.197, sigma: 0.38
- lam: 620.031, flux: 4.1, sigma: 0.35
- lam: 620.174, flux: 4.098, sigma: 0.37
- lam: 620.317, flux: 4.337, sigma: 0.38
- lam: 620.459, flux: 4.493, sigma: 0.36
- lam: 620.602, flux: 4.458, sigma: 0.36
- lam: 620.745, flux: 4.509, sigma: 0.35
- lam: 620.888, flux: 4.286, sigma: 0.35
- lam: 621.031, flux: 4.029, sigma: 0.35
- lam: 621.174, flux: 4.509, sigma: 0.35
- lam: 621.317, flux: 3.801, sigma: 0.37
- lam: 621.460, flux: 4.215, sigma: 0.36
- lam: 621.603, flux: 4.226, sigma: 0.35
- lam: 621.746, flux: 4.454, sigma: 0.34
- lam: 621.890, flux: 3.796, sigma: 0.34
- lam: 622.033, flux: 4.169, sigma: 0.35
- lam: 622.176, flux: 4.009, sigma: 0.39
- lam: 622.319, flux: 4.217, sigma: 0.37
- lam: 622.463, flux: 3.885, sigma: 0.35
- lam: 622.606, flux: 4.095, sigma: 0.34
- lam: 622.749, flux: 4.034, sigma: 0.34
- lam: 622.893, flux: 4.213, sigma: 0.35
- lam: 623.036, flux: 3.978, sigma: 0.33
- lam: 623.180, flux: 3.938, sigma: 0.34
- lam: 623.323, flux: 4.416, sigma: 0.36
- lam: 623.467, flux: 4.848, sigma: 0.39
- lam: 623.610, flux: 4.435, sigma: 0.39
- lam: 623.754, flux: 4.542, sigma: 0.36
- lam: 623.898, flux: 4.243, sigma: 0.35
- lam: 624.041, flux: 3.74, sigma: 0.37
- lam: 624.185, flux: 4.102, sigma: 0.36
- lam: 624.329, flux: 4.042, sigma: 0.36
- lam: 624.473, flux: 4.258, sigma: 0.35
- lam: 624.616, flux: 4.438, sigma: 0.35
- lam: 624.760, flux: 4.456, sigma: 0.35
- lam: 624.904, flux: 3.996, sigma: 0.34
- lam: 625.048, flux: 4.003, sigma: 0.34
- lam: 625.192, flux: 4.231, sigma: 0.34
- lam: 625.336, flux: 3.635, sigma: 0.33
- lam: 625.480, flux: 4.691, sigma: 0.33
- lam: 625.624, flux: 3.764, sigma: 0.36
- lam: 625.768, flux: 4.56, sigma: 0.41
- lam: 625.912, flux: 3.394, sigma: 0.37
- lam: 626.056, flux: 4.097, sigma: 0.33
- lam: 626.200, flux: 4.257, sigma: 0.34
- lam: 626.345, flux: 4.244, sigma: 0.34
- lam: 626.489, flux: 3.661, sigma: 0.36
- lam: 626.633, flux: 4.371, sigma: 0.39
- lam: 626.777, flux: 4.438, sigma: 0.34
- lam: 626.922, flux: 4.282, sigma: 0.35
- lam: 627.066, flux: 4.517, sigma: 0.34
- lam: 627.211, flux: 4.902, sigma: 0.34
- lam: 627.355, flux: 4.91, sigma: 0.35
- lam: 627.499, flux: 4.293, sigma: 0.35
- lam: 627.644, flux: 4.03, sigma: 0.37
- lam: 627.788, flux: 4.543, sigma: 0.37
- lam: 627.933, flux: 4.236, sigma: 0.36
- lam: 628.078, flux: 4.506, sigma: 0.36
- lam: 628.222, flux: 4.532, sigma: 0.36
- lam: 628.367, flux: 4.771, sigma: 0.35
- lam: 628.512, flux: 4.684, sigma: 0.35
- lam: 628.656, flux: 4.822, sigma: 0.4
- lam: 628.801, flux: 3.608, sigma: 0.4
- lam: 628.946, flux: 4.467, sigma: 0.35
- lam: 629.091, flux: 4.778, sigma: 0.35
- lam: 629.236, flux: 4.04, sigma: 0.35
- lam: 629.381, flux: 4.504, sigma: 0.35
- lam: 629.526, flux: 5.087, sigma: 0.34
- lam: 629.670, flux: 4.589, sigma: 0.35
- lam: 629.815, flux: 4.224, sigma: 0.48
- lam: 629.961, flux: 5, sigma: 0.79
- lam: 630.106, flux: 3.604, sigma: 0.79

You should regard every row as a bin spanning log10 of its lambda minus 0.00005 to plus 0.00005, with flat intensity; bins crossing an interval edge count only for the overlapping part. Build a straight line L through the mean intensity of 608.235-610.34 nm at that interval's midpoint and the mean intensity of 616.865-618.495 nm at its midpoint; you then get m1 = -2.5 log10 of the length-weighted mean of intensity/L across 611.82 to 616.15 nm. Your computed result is 0.029 mag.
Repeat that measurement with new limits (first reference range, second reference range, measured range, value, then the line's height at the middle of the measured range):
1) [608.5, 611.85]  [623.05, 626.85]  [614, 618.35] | 0.01 mag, 4.34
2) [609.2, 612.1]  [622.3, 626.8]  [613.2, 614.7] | -0.01 mag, 4.38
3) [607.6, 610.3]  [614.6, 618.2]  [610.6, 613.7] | -0.02 mag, 4.35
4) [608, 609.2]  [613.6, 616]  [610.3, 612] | 0.00 mag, 4.56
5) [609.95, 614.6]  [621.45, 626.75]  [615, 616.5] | 0.04 mag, 4.34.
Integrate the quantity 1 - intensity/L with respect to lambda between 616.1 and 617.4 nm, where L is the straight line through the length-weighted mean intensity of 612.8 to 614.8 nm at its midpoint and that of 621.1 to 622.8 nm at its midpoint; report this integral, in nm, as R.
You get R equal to 0.19 nm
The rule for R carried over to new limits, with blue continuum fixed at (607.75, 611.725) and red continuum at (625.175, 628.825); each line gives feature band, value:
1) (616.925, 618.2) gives -0.06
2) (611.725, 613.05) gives 0.03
